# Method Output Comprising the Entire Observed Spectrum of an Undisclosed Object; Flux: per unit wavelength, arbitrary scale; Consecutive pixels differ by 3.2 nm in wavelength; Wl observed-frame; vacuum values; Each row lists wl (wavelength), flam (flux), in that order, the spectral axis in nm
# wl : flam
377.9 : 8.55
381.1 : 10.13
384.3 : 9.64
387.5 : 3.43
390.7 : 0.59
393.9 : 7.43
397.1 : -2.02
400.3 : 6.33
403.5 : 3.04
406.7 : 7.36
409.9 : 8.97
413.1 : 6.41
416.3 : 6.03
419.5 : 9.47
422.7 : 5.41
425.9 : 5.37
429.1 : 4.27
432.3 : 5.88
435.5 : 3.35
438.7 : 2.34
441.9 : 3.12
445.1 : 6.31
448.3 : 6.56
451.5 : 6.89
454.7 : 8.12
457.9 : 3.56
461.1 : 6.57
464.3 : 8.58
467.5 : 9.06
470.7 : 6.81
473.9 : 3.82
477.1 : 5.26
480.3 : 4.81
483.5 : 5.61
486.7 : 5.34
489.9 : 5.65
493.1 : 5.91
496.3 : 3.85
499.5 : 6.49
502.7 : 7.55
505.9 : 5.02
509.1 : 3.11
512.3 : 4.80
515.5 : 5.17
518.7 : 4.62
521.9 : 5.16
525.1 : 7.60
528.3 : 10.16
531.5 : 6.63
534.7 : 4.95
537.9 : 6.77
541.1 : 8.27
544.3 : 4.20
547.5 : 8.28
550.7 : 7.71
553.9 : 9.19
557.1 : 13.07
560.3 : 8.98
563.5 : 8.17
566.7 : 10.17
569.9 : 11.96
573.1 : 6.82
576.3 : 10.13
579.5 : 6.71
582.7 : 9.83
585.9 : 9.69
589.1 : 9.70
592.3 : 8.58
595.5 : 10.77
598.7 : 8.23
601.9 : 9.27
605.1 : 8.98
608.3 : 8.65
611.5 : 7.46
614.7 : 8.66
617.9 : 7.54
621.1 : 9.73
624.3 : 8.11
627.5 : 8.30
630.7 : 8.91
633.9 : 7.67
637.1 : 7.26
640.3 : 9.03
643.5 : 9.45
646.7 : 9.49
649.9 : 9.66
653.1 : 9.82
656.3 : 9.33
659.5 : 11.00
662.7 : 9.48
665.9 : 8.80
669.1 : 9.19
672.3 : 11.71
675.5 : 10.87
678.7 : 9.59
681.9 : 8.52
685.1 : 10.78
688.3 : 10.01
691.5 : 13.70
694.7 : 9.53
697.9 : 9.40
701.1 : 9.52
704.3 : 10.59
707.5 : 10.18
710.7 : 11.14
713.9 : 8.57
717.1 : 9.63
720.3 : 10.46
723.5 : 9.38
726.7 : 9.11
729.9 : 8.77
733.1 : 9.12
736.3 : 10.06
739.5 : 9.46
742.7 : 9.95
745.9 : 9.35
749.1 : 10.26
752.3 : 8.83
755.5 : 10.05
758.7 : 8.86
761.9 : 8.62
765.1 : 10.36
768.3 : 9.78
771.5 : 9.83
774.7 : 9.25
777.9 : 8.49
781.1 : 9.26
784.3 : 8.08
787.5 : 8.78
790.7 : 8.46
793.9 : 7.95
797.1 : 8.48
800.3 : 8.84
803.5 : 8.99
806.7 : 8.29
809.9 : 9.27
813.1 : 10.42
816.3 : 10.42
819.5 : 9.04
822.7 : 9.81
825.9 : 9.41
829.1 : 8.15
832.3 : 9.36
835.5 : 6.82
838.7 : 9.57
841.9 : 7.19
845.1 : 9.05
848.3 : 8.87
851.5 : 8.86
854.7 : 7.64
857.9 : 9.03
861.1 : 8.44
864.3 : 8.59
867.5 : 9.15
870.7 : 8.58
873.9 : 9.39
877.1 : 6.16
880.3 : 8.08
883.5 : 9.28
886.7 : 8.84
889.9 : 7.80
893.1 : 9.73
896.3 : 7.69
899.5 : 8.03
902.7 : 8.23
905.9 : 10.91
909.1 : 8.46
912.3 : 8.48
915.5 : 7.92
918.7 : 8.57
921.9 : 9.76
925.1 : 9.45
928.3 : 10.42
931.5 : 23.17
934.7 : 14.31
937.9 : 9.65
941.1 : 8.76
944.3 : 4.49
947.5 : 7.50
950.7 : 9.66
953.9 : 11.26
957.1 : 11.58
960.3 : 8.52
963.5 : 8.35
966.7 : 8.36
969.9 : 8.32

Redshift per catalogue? 0.419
